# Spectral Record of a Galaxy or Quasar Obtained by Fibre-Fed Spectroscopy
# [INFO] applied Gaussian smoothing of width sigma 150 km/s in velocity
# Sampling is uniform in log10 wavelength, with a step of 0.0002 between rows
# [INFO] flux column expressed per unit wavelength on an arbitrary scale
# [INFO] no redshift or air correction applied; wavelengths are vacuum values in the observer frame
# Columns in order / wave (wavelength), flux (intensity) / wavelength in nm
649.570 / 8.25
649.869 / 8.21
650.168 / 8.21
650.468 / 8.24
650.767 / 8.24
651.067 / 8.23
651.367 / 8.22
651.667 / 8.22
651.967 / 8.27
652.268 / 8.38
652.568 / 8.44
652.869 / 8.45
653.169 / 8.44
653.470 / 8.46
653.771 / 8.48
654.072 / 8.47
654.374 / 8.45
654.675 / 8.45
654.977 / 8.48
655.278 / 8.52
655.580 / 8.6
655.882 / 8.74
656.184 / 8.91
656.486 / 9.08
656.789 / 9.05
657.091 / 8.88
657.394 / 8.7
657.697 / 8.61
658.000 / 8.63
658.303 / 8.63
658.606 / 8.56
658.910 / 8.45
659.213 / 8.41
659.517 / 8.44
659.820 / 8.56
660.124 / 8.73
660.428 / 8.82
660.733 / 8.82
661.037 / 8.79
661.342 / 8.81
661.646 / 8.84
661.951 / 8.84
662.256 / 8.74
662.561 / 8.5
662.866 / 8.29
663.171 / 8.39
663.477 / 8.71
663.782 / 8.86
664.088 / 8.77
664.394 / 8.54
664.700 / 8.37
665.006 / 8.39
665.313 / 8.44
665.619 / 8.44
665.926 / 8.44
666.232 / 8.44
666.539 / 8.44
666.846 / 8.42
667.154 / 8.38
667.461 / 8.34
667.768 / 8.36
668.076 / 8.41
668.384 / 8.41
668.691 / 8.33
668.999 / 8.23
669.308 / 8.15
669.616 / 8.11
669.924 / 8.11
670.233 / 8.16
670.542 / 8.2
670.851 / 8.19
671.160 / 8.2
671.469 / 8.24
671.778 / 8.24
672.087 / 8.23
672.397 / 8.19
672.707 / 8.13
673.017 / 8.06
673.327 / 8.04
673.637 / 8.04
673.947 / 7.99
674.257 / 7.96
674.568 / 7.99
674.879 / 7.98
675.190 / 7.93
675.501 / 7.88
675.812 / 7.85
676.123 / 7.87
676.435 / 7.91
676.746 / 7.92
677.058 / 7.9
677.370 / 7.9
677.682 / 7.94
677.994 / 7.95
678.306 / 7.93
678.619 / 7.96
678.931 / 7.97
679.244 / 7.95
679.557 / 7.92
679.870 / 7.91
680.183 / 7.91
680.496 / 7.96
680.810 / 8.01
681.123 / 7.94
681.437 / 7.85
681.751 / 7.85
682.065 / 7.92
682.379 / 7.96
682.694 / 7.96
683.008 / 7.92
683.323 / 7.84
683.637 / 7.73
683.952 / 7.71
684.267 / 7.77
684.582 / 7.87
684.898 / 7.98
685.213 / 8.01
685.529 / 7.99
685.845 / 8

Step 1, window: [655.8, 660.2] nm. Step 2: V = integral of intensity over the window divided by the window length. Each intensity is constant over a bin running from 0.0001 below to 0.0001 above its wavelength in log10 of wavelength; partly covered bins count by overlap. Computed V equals 8.69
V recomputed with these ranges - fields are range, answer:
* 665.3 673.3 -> 8.27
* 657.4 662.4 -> 8.67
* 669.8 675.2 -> 8.11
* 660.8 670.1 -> 8.48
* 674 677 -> 7.92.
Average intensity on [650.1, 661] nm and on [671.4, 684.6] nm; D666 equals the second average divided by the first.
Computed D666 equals 0.9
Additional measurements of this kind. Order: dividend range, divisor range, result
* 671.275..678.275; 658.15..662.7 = 0.92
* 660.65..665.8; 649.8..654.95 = 1.03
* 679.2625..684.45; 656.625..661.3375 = 0.91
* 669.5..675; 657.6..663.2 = 0.94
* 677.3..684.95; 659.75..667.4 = 0.92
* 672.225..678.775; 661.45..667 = 0.93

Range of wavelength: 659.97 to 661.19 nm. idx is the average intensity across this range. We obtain 8.78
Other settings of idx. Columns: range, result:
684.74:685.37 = 8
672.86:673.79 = 8.05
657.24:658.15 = 8.64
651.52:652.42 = 8.29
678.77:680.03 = 7.94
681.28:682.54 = 7.89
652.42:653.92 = 8.46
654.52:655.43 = 8.49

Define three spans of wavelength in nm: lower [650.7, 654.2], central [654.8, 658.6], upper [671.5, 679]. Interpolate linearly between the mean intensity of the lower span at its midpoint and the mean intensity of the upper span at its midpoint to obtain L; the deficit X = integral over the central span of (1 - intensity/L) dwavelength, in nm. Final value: -0.20 nm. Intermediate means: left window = 8.36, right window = 7.99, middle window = 8.73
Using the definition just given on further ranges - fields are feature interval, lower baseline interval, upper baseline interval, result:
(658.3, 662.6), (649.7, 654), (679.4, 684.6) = -0.25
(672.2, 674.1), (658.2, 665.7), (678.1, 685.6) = 0.03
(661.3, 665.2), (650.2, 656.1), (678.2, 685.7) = -0.18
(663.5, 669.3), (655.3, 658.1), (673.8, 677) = -0.07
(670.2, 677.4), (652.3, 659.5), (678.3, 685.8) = 0.08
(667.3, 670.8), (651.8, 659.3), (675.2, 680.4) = -0.03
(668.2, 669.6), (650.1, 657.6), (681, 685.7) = -0.01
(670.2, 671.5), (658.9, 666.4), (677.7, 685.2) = 0.02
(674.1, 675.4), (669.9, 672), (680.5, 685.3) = 0.02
